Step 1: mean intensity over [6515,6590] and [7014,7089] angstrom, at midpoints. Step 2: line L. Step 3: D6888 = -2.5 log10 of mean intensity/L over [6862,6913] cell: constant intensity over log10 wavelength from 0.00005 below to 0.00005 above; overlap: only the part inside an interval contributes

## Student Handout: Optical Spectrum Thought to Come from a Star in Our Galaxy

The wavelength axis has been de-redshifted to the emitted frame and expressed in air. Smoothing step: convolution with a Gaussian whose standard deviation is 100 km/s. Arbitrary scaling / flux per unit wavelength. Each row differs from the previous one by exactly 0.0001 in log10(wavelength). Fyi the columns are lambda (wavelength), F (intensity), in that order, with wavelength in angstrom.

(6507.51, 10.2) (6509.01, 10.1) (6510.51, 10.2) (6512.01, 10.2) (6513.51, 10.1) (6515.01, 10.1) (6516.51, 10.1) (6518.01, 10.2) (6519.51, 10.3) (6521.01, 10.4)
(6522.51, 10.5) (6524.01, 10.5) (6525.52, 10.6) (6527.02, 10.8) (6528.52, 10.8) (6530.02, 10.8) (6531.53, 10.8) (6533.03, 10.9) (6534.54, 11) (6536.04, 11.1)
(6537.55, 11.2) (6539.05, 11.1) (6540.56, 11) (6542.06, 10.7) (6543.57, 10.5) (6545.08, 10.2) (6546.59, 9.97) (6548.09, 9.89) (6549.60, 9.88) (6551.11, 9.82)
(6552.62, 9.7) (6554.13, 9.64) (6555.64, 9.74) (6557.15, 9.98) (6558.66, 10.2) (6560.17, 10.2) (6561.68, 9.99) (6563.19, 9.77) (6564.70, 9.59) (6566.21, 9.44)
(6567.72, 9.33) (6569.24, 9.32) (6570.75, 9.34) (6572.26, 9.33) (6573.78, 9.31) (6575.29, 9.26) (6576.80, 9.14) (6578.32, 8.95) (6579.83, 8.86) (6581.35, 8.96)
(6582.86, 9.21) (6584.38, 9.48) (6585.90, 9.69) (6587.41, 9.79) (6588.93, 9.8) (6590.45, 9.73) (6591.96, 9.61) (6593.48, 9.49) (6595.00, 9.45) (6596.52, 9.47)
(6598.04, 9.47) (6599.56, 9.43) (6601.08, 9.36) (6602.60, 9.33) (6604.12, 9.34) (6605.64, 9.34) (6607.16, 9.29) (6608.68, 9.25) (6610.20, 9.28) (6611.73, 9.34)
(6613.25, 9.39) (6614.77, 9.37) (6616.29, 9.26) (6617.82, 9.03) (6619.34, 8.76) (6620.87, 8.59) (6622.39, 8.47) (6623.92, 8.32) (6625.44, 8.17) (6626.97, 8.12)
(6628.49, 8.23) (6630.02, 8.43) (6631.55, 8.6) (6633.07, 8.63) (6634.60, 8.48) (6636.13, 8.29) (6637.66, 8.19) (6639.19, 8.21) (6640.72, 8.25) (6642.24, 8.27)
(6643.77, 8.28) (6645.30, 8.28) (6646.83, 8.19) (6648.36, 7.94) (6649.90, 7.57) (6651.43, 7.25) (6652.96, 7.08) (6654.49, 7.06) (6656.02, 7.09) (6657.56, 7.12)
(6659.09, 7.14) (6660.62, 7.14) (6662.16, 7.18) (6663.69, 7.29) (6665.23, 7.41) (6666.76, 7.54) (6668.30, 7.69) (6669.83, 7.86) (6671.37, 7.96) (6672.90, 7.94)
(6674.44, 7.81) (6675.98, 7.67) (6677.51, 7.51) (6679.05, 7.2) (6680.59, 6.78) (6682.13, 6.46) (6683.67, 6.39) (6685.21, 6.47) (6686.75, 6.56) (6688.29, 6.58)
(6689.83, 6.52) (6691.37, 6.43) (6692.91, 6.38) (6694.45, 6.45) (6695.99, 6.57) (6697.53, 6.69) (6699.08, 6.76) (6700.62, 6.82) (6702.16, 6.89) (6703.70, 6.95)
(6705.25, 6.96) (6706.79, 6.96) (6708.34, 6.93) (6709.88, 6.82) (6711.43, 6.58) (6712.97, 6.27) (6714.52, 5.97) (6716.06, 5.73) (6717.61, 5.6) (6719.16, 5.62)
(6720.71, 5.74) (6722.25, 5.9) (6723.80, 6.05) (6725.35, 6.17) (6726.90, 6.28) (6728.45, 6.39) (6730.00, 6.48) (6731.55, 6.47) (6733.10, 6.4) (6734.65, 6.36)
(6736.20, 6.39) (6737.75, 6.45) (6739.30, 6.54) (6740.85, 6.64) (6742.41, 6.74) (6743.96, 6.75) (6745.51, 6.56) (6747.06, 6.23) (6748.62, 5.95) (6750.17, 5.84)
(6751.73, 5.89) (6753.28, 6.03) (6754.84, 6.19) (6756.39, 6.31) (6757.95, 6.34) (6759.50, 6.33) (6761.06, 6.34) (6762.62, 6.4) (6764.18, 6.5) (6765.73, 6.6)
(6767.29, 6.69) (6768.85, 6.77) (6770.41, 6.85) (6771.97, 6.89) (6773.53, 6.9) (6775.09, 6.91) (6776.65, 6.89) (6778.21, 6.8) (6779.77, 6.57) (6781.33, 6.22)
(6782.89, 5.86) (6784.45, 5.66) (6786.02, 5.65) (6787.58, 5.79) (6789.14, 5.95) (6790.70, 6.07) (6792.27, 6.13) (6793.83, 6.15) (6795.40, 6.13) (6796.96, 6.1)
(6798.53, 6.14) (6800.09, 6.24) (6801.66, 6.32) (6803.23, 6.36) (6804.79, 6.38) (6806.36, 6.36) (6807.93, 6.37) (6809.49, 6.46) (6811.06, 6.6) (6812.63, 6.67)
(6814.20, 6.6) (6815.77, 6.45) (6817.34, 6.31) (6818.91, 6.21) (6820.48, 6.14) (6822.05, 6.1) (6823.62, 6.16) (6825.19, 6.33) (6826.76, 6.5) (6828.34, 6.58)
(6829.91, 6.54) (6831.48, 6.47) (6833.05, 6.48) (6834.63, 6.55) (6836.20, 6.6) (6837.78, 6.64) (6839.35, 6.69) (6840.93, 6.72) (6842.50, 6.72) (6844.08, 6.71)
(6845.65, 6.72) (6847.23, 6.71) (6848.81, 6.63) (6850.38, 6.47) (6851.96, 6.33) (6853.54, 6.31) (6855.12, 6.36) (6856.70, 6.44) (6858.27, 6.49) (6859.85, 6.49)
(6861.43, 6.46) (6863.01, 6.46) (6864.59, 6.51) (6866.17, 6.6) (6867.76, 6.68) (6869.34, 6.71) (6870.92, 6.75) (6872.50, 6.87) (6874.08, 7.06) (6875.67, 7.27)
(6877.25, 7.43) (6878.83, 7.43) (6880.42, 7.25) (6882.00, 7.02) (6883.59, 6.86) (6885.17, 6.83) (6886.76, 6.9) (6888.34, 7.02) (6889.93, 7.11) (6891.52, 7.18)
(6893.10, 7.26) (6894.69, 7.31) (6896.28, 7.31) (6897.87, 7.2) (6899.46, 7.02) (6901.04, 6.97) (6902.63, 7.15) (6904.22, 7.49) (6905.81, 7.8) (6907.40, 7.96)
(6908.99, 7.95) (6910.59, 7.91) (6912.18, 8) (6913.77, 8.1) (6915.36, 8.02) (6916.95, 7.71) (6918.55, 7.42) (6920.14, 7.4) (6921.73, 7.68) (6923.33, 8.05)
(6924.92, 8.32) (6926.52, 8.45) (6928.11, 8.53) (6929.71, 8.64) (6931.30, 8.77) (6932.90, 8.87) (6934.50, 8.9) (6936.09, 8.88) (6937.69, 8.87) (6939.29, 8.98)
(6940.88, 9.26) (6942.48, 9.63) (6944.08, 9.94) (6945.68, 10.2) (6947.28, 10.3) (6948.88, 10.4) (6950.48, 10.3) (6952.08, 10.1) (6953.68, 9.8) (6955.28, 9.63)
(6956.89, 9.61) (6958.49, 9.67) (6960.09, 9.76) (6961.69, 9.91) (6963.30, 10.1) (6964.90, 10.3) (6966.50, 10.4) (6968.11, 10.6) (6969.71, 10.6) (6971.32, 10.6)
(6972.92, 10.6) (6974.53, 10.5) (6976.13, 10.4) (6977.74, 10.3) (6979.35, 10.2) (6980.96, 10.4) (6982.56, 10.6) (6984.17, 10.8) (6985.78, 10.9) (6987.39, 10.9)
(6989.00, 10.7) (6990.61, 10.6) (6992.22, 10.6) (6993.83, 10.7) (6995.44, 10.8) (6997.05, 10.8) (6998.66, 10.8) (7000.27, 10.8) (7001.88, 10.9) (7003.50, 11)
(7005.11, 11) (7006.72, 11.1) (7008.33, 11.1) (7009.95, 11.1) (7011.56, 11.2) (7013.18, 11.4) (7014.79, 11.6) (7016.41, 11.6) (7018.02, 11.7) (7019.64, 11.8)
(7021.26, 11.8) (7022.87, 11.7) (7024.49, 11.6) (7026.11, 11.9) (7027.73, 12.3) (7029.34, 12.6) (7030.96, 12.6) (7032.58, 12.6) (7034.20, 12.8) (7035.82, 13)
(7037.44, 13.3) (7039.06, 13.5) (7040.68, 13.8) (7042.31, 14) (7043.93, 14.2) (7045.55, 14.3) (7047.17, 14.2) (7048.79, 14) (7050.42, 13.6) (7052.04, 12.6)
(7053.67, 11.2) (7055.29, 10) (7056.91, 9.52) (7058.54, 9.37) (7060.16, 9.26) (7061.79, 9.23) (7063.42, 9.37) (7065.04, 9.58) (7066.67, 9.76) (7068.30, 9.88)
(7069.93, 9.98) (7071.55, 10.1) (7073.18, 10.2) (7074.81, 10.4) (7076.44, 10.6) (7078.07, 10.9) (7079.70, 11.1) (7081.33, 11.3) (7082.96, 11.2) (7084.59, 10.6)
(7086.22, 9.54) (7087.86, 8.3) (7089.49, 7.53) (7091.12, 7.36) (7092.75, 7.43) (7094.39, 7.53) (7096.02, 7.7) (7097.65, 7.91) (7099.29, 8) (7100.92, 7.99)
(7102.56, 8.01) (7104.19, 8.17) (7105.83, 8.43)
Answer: 0.465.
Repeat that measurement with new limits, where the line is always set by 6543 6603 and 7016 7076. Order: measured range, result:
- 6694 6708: 0.437 mag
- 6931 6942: 0.244 mag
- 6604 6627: 0.093 mag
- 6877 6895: 0.471 mag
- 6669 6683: 0.323 mag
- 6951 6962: 0.156 mag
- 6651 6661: 0.364 mag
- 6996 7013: 0.051 mag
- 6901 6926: 0.388 mag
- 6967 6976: 0.080 mag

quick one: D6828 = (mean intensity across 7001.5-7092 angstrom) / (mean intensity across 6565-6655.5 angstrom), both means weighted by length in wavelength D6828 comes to 1.3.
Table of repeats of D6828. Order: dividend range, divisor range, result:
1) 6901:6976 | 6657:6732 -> 1.34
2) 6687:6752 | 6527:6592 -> 0.64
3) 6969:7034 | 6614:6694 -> 1.45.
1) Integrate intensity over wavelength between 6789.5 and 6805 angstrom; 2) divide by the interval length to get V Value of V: 6.19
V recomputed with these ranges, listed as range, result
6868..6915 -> 7.28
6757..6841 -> 6.39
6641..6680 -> 7.58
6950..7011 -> 10.5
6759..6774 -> 6.62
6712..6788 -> 6.31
